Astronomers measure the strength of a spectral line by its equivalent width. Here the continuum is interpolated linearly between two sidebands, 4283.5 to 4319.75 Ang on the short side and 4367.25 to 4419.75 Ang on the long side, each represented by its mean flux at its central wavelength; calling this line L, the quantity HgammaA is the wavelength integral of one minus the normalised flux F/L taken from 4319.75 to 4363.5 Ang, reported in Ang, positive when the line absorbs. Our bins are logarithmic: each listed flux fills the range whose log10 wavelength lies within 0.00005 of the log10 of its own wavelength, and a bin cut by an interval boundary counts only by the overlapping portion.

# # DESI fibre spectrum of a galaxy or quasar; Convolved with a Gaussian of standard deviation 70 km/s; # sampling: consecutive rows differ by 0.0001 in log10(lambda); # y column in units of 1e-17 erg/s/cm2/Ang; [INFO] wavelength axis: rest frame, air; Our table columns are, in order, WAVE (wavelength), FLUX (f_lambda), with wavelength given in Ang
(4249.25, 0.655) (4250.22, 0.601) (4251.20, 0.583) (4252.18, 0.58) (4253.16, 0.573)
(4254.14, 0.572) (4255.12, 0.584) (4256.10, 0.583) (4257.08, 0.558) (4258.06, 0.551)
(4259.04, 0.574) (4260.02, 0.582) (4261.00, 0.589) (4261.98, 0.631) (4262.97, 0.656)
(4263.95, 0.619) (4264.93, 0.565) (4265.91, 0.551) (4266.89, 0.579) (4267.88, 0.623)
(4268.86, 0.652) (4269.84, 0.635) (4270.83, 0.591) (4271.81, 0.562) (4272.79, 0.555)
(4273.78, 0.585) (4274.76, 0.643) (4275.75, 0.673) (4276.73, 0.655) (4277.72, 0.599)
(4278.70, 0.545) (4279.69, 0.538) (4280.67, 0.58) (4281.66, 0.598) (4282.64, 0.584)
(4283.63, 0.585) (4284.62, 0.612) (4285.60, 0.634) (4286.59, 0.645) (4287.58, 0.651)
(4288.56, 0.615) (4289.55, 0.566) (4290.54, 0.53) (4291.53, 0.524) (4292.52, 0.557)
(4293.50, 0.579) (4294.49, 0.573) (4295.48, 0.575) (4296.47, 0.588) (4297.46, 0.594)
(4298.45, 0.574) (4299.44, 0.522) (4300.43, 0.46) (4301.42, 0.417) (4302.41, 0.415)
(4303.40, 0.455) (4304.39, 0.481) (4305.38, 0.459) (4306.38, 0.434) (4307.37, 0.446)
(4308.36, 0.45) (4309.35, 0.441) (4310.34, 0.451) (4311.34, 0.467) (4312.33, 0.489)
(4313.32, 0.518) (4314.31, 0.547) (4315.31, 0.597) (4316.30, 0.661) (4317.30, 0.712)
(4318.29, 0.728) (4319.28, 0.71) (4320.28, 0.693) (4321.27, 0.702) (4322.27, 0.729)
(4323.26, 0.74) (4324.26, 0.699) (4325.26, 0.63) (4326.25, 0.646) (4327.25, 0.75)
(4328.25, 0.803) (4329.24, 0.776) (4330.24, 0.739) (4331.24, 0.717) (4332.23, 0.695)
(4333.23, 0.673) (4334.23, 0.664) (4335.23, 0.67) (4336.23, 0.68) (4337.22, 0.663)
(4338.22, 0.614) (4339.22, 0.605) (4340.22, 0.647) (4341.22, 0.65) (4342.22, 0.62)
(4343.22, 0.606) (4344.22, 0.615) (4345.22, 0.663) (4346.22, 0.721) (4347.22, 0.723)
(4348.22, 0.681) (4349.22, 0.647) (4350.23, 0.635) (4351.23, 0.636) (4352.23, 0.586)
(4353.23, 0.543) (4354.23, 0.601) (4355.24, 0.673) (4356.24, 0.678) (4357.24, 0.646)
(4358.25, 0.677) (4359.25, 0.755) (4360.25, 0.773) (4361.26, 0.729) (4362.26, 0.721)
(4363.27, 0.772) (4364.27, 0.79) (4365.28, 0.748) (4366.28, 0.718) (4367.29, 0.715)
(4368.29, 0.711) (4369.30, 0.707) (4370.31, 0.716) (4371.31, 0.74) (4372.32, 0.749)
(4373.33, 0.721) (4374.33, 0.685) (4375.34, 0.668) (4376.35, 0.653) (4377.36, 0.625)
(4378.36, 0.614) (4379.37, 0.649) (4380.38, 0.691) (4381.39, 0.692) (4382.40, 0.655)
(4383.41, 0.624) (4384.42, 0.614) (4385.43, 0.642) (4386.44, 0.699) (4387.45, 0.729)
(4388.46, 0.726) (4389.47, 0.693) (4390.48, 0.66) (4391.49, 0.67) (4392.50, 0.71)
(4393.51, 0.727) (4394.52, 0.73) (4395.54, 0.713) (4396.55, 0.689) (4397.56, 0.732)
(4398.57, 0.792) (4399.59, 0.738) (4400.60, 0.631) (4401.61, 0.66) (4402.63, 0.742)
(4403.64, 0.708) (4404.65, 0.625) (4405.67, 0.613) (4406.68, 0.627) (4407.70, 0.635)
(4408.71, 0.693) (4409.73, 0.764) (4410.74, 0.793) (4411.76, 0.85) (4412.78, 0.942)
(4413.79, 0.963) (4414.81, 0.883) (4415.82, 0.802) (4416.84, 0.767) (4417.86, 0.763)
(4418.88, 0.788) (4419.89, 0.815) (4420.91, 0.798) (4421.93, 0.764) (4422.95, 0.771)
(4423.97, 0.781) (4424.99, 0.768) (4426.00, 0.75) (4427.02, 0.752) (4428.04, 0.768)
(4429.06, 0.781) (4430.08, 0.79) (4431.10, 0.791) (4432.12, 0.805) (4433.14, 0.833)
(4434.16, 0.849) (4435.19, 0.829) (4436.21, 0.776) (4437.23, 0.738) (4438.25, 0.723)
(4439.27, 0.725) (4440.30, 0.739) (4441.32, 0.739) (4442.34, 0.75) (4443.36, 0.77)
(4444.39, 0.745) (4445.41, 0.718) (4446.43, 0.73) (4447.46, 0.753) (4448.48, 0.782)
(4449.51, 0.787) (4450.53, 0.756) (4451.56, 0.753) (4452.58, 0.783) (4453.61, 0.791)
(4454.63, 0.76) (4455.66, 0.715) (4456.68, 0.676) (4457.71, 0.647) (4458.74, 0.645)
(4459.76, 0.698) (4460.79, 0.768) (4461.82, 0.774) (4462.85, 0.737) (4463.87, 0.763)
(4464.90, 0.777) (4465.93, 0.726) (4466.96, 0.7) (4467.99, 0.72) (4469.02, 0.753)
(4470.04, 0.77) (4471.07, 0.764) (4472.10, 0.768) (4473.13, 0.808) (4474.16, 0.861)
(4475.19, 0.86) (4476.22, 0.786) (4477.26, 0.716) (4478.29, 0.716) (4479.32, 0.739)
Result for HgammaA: -4.21 Ang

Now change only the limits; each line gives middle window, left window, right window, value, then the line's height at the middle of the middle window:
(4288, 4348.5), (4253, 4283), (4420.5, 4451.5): 3.86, 0.646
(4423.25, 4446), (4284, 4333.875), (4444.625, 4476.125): -1.38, 0.725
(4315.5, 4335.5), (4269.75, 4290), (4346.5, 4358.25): -2.47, 0.628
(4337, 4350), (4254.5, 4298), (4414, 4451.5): 0.41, 0.671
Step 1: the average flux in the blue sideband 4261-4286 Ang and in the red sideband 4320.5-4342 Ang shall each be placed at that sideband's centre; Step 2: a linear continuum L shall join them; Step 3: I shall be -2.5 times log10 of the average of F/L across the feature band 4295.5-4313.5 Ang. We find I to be 0.319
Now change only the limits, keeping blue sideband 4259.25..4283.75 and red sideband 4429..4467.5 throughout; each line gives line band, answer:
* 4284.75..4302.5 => 0.10 mag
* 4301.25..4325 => 0.13 mag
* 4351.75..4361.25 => 0.02 mag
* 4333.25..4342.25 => 0.01 mag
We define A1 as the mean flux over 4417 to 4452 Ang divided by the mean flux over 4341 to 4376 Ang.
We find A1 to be 1.12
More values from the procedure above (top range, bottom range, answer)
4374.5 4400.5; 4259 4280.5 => 1.14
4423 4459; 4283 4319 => 1.39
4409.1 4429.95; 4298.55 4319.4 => 1.56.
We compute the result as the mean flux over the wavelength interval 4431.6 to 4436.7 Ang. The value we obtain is 0.818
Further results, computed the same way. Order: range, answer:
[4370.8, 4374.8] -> 0.725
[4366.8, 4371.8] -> 0.718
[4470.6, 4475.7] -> 0.813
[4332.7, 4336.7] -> 0.671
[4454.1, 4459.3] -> 0.69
